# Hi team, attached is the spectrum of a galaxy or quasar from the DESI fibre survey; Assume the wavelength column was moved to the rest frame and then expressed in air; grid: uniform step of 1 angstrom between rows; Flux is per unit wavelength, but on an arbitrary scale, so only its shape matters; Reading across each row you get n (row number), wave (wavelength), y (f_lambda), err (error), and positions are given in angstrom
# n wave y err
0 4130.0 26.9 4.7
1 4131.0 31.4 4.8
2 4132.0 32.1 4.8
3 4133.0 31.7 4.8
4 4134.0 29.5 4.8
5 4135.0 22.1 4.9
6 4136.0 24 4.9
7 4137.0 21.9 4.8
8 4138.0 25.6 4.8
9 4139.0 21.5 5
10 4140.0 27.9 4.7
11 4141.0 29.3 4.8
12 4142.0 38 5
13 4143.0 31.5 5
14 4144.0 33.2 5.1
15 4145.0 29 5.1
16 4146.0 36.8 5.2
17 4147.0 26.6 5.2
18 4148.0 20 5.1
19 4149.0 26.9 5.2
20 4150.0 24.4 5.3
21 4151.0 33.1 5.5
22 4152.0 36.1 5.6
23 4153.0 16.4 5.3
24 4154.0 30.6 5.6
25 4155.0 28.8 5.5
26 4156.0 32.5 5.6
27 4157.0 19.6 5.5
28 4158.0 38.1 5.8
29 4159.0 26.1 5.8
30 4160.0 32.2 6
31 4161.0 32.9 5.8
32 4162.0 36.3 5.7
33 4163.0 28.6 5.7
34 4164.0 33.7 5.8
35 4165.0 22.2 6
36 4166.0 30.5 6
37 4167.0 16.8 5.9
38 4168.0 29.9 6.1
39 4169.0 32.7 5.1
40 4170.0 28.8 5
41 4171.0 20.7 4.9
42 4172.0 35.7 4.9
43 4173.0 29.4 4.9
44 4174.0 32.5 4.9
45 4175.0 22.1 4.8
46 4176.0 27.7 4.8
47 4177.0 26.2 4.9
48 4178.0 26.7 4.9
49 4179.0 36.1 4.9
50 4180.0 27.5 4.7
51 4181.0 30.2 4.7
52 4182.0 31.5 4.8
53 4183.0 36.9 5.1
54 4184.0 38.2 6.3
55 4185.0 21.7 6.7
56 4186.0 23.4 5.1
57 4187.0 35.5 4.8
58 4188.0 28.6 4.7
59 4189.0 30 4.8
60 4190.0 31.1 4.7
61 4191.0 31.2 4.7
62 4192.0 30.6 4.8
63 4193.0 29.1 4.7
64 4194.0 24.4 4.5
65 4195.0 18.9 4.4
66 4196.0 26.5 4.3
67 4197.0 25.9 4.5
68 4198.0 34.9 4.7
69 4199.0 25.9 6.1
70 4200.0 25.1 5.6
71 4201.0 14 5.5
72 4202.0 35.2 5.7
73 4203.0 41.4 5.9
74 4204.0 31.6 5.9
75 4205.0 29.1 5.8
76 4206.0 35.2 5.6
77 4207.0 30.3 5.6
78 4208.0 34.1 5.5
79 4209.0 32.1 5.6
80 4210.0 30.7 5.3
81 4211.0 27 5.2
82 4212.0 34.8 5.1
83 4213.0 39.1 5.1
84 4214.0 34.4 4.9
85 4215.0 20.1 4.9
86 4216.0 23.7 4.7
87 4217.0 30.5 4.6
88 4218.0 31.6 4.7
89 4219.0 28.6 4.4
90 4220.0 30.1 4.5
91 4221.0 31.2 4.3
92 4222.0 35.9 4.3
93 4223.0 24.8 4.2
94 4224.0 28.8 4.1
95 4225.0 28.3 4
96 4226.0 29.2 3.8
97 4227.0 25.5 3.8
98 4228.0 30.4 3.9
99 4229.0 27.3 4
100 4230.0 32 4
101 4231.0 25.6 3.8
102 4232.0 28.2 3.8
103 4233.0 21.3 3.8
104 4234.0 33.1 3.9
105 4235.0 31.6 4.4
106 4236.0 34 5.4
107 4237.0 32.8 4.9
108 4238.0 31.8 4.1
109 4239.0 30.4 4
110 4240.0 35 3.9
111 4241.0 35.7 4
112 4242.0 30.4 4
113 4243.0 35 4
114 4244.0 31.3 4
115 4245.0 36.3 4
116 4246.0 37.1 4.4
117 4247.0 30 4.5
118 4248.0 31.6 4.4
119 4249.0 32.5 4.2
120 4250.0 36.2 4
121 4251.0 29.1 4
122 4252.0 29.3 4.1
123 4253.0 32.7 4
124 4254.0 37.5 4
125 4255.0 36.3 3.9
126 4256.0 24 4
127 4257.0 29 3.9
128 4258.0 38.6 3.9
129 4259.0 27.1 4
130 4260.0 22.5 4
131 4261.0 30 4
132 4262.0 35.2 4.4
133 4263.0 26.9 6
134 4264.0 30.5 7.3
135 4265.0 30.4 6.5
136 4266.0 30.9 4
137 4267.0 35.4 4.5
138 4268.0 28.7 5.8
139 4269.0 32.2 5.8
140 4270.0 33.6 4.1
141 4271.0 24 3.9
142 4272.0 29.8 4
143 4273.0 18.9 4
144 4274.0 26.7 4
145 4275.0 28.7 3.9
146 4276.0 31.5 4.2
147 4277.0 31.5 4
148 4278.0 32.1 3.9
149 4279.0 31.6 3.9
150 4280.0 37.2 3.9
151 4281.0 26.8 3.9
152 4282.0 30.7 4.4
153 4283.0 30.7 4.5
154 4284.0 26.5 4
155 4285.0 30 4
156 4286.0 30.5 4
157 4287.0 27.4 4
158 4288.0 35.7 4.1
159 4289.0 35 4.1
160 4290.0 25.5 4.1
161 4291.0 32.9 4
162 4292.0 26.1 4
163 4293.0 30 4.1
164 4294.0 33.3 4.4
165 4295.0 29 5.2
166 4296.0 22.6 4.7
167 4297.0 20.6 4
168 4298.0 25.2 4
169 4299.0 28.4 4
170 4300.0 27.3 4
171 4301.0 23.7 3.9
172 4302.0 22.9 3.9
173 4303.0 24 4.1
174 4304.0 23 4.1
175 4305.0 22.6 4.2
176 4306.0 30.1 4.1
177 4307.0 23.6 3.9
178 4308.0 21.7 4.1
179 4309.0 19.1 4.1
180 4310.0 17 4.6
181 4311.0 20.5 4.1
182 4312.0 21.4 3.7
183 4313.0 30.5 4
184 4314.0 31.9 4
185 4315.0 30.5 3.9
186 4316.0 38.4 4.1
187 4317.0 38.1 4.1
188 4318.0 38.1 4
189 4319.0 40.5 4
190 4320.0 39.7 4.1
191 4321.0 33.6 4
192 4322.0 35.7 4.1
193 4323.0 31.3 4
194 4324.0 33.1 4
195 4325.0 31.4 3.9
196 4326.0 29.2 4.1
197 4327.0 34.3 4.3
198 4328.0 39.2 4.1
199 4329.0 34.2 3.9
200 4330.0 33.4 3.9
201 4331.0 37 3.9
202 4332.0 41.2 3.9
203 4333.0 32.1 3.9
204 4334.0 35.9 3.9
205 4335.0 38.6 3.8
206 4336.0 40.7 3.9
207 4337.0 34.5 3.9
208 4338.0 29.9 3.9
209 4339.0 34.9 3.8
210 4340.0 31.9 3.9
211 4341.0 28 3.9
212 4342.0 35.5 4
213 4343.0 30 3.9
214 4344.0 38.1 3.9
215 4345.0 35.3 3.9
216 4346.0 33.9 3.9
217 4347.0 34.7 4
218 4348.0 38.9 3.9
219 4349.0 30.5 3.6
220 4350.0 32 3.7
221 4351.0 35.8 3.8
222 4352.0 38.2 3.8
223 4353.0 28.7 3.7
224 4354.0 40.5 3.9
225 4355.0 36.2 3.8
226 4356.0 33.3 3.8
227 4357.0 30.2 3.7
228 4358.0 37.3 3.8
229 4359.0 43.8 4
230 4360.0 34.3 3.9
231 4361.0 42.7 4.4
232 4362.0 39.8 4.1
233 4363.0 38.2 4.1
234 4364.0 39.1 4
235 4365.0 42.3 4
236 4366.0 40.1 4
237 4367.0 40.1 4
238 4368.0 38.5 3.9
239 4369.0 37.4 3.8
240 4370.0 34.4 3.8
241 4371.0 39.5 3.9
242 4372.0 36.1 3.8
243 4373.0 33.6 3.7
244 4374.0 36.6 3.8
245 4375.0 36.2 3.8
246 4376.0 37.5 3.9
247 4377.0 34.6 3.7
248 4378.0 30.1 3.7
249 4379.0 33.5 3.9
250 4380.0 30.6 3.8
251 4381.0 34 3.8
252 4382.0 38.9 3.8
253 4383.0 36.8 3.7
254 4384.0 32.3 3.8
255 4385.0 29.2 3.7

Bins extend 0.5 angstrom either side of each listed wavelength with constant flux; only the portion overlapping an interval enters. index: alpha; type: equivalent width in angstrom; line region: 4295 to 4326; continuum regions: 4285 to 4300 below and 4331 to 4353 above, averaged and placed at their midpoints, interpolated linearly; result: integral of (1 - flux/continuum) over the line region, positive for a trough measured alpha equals 2.8 angstrom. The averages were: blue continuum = 28.7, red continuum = 34.7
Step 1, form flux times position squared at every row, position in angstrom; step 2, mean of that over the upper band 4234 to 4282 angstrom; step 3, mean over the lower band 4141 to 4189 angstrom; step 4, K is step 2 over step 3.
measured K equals 1.11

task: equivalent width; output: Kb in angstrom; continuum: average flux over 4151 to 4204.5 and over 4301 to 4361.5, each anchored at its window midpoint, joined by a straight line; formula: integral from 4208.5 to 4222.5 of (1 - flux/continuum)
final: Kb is -0.3 angstrom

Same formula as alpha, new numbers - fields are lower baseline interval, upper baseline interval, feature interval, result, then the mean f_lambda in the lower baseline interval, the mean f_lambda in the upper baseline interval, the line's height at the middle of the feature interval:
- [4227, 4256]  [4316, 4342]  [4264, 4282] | 1.6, 31.7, 35.1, 32.9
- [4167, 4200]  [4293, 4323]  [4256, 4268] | -0.8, 28.8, 28.1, 28.4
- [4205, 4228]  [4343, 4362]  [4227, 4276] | 1.4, 30.2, 35.8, 31.7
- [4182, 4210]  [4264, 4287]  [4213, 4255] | -1.6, 29.7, 29.9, 29.8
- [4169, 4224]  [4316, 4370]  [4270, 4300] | 4.0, 29.6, 35.9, 33.4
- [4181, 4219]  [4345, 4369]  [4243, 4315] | 9.3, 29.8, 36.9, 33.4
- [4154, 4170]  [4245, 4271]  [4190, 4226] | 0.9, 29.4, 31.4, 30.4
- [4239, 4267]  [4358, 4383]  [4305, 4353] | 3.6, 31.9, 37.2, 35.3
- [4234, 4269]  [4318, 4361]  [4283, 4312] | 6.3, 32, 35.1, 33.6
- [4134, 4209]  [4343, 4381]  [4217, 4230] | 0.6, 28.9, 36.2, 30.9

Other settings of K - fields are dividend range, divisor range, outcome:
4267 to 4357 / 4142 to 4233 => 1.12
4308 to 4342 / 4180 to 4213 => 1.16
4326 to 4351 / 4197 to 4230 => 1.23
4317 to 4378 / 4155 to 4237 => 1.31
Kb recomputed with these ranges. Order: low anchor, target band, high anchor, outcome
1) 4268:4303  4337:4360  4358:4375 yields 1.2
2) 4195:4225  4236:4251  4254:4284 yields -1.6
